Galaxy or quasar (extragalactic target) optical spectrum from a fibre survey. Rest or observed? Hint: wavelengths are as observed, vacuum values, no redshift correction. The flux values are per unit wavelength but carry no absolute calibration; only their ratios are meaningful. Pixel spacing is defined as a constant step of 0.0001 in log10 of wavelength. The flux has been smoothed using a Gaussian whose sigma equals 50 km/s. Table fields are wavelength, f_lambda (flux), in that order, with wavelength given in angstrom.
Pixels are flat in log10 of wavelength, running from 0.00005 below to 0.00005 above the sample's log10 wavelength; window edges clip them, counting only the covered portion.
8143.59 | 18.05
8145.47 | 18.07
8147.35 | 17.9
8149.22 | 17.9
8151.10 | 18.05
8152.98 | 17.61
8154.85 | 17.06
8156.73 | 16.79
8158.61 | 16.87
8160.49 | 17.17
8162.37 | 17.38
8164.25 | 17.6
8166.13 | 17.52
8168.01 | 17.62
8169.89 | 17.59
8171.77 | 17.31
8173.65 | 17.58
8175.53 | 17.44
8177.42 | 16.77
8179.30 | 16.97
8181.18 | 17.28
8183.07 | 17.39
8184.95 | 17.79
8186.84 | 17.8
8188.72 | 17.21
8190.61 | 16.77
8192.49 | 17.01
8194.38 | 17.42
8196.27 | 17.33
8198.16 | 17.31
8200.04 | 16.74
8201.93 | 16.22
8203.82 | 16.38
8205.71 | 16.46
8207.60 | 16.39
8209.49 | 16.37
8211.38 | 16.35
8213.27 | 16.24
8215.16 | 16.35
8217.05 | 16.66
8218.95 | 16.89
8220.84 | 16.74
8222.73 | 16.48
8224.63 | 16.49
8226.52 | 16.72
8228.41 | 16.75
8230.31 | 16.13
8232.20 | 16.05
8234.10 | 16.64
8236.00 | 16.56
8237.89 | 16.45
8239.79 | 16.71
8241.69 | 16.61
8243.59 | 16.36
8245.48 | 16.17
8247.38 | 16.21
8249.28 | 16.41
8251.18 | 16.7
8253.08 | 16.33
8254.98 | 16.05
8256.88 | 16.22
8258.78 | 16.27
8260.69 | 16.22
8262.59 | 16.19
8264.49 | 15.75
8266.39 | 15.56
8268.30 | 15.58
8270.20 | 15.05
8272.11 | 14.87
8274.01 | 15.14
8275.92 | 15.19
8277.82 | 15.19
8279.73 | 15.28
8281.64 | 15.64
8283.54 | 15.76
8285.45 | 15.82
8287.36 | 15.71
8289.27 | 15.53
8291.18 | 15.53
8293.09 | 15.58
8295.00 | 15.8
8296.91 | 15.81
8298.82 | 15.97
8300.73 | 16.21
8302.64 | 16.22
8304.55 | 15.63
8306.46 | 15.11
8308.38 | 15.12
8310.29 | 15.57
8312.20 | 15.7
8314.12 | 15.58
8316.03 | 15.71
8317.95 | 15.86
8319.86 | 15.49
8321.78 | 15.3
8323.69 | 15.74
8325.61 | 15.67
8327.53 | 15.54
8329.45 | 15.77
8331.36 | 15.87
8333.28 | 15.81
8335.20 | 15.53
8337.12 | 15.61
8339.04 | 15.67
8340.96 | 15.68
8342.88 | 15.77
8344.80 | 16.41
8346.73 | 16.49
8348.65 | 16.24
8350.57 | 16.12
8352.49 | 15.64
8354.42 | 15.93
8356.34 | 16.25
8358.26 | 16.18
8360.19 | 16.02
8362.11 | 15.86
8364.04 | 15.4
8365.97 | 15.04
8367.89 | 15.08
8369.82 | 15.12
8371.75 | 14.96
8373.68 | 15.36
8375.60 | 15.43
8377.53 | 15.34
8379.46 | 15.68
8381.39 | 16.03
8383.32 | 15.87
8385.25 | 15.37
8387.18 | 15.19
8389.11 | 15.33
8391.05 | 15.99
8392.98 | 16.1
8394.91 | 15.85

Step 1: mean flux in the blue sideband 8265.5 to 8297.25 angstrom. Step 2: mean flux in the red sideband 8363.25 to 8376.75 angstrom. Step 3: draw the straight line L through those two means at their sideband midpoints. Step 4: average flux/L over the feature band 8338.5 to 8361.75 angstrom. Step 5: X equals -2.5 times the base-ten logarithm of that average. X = -0.054 mag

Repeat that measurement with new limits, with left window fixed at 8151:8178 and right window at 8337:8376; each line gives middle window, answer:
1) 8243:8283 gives 0.047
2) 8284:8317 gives 0.036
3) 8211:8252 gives 0.019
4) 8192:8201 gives -0.006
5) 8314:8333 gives 0.024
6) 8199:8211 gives 0.037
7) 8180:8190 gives -0.018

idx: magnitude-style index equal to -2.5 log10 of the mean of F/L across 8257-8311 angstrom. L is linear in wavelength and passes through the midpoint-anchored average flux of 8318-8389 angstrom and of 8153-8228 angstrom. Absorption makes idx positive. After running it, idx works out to 0.042 mag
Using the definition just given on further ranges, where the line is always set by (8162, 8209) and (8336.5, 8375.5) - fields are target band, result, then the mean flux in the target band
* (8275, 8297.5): 0.05 mag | 15.6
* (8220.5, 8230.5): 0.02 mag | 16.6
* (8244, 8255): 0.02 mag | 16.3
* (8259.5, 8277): 0.07 mag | 15.5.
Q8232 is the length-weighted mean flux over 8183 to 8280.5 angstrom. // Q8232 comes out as 16.4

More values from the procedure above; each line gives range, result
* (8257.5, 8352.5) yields 15.7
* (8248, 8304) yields 15.8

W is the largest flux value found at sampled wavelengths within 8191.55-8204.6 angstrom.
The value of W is 17.42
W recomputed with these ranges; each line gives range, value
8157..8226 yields 17.8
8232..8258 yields 16.71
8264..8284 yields 15.76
